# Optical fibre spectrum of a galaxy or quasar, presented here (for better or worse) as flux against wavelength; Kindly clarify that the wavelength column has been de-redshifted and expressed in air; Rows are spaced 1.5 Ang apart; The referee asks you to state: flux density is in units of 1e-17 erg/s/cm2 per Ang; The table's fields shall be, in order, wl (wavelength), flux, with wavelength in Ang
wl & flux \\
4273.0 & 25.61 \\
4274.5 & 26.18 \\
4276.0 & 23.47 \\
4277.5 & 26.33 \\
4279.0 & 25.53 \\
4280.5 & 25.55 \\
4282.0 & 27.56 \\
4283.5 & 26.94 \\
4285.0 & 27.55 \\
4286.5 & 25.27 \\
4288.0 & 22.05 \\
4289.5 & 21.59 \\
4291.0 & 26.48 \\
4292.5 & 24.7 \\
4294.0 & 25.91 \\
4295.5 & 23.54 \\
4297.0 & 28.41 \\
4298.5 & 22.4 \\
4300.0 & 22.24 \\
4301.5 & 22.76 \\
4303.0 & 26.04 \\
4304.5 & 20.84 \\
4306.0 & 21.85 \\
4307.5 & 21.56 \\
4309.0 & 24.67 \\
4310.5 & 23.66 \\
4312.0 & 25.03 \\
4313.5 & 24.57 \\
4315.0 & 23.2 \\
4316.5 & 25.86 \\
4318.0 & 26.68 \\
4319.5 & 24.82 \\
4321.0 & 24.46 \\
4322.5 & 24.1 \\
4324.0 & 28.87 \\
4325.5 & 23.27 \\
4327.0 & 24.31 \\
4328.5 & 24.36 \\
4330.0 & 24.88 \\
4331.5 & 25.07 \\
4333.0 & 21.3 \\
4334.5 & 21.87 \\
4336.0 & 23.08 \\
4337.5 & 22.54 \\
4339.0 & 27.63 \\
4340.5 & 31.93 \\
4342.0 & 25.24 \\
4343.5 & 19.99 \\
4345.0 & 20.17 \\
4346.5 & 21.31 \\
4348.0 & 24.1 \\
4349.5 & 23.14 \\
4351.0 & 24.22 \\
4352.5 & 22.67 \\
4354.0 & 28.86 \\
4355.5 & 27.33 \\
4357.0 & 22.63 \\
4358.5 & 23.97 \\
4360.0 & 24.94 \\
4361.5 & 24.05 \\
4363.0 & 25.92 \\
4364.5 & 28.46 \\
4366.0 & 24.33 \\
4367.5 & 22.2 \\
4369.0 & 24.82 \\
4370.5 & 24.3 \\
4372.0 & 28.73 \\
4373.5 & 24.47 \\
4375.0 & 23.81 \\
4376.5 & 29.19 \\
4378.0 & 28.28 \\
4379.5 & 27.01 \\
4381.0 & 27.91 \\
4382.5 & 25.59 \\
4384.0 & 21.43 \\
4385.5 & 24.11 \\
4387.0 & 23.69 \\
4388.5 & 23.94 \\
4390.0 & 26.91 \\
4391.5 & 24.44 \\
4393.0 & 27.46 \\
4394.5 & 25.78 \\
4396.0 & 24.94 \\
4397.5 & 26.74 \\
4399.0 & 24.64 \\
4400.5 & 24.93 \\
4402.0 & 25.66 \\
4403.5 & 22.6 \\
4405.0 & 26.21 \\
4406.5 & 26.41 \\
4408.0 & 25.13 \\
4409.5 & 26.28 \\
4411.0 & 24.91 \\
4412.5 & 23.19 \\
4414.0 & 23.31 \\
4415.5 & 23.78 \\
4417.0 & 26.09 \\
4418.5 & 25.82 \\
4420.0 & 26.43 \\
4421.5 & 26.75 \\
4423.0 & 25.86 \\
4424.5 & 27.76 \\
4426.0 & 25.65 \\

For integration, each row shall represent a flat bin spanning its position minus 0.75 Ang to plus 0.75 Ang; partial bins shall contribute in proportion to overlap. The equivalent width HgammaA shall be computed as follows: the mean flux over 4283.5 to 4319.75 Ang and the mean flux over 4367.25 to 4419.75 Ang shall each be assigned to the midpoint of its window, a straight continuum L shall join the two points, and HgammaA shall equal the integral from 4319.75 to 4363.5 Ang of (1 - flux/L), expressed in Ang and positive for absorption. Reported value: 0.7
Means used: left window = 24.3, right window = 25.3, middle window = 24.3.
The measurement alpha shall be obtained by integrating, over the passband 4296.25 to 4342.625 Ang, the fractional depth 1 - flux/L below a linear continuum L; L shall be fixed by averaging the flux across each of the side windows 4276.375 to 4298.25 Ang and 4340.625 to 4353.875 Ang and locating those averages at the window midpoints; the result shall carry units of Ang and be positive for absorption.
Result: -0.3 Ang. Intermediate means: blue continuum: 25.4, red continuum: 23.3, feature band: 24.4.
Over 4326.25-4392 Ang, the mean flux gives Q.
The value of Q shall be 24.8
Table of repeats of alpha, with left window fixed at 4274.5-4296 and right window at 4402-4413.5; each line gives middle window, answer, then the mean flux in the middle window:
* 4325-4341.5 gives 0.3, 24.6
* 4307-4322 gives 0.4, 24.5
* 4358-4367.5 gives 0.0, 25.1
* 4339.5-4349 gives 0.5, 23.9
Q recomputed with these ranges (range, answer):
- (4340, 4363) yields 24.3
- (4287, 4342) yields 24.4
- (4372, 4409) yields 25.5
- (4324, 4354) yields 24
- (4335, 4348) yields 24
